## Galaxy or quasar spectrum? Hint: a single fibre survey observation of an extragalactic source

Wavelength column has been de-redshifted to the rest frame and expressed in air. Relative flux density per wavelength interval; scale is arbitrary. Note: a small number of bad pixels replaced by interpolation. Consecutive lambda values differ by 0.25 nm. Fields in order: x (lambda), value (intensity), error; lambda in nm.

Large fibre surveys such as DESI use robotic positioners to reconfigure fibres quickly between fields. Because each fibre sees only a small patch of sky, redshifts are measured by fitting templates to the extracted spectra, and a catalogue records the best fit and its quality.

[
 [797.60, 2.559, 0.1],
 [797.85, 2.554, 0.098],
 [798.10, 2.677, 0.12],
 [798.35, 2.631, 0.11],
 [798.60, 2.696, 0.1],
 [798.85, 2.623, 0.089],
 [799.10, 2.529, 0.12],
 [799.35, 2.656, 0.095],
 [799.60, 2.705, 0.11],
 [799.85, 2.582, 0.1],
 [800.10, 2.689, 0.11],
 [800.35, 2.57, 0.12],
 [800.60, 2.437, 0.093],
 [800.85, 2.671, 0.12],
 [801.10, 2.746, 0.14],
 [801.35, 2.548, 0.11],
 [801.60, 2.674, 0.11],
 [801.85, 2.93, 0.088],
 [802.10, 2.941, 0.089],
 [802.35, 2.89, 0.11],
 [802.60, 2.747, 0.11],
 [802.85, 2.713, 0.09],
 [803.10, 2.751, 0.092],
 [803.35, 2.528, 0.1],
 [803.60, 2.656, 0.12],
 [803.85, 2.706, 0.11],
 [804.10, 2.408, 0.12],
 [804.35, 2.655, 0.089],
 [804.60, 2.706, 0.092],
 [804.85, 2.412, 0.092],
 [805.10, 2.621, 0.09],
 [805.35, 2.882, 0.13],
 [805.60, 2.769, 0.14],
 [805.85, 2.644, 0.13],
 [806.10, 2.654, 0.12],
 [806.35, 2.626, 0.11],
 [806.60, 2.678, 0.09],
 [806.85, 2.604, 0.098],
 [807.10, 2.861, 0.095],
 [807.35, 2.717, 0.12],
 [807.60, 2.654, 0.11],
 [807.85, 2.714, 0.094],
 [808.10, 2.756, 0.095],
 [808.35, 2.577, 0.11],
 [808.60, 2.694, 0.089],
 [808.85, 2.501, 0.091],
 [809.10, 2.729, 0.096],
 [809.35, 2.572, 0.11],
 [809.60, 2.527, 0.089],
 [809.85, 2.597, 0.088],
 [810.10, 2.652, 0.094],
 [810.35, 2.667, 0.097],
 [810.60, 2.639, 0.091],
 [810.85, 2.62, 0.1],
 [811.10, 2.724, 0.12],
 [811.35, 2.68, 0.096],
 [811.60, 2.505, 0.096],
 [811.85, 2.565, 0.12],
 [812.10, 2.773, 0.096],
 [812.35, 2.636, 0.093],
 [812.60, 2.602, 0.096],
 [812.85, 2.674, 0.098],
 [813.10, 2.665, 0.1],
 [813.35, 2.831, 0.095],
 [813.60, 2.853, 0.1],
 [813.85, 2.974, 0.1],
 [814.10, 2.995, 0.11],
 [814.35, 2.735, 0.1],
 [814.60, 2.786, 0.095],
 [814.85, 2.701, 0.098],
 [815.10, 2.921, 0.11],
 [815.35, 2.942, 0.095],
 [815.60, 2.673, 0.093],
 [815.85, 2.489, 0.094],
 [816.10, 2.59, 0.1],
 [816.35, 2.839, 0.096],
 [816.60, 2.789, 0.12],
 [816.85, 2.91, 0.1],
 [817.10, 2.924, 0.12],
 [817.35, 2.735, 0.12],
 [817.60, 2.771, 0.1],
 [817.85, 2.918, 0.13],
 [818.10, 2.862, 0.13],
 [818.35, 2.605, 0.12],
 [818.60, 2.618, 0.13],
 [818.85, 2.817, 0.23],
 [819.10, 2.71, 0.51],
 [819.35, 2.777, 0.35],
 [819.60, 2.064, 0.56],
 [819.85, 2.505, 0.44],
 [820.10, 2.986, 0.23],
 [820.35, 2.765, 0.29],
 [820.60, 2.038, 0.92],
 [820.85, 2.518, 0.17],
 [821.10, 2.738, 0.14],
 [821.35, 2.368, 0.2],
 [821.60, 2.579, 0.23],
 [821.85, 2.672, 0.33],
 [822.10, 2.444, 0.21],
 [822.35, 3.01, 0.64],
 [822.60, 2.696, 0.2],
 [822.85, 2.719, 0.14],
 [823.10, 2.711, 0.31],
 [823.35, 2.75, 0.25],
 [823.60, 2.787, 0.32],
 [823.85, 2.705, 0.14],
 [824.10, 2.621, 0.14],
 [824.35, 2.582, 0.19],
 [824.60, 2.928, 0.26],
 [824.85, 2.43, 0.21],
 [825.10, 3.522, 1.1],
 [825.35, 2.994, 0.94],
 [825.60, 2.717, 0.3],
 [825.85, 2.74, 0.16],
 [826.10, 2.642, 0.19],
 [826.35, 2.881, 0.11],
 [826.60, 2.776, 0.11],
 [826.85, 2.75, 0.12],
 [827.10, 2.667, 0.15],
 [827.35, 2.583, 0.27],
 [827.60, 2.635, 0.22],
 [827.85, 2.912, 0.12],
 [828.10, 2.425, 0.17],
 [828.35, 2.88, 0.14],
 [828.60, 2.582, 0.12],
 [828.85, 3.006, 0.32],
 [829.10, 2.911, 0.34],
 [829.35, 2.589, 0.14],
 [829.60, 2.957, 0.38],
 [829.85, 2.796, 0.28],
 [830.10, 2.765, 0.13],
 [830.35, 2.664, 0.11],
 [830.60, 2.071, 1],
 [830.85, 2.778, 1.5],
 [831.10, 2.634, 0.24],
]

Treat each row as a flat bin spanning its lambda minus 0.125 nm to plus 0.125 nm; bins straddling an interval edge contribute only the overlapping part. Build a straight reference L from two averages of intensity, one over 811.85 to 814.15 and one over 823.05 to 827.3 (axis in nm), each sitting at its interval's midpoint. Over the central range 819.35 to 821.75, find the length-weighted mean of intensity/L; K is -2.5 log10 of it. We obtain 0.10 mag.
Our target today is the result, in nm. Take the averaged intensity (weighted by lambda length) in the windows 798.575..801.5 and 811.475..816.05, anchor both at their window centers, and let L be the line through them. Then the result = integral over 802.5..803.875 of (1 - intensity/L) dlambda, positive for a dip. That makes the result -0.02 nm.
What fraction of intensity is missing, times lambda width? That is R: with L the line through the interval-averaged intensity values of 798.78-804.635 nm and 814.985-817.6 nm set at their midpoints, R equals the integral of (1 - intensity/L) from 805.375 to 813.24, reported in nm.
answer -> 0.20 nm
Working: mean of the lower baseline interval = 2.67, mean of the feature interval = 2.66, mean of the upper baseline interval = 2.78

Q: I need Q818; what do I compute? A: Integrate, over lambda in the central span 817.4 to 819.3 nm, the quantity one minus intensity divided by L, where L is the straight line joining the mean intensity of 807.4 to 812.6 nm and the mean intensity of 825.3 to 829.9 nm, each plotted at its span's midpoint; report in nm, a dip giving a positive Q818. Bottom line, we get -0.04 nm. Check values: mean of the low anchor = 2.64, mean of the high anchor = 2.76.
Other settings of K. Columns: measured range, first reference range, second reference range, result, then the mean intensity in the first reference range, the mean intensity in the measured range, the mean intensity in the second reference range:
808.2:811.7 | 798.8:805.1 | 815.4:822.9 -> 0.02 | 2.66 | 2.62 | 2.67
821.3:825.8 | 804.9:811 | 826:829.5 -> -0.01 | 2.66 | 2.74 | 2.73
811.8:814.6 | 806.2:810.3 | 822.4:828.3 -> -0.03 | 2.65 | 2.76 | 2.75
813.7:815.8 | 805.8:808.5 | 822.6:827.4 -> -0.04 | 2.68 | 2.83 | 2.76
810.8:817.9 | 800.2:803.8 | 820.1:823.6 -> -0.04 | 2.7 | 2.75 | 2.64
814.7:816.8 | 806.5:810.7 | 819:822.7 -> -0.05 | 2.66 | 2.75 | 2.59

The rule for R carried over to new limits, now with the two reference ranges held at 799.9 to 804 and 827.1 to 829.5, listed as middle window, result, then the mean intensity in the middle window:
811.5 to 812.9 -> 0.04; 2.63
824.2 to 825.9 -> -0.08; 2.85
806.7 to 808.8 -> 0.01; 2.69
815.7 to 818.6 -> -0.05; 2.76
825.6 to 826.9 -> -0.02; 2.75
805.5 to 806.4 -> 0.01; 2.67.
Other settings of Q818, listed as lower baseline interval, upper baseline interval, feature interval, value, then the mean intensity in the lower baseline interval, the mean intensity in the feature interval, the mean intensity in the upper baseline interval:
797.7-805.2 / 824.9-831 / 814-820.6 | -0.04 nm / 2.65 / 2.73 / 2.76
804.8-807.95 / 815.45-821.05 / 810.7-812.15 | 0.02 nm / 2.69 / 2.64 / 2.68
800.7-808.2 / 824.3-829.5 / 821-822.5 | 0.07 nm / 2.69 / 2.63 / 2.77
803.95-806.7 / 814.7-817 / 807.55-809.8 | 0.04 nm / 2.64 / 2.63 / 2.76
